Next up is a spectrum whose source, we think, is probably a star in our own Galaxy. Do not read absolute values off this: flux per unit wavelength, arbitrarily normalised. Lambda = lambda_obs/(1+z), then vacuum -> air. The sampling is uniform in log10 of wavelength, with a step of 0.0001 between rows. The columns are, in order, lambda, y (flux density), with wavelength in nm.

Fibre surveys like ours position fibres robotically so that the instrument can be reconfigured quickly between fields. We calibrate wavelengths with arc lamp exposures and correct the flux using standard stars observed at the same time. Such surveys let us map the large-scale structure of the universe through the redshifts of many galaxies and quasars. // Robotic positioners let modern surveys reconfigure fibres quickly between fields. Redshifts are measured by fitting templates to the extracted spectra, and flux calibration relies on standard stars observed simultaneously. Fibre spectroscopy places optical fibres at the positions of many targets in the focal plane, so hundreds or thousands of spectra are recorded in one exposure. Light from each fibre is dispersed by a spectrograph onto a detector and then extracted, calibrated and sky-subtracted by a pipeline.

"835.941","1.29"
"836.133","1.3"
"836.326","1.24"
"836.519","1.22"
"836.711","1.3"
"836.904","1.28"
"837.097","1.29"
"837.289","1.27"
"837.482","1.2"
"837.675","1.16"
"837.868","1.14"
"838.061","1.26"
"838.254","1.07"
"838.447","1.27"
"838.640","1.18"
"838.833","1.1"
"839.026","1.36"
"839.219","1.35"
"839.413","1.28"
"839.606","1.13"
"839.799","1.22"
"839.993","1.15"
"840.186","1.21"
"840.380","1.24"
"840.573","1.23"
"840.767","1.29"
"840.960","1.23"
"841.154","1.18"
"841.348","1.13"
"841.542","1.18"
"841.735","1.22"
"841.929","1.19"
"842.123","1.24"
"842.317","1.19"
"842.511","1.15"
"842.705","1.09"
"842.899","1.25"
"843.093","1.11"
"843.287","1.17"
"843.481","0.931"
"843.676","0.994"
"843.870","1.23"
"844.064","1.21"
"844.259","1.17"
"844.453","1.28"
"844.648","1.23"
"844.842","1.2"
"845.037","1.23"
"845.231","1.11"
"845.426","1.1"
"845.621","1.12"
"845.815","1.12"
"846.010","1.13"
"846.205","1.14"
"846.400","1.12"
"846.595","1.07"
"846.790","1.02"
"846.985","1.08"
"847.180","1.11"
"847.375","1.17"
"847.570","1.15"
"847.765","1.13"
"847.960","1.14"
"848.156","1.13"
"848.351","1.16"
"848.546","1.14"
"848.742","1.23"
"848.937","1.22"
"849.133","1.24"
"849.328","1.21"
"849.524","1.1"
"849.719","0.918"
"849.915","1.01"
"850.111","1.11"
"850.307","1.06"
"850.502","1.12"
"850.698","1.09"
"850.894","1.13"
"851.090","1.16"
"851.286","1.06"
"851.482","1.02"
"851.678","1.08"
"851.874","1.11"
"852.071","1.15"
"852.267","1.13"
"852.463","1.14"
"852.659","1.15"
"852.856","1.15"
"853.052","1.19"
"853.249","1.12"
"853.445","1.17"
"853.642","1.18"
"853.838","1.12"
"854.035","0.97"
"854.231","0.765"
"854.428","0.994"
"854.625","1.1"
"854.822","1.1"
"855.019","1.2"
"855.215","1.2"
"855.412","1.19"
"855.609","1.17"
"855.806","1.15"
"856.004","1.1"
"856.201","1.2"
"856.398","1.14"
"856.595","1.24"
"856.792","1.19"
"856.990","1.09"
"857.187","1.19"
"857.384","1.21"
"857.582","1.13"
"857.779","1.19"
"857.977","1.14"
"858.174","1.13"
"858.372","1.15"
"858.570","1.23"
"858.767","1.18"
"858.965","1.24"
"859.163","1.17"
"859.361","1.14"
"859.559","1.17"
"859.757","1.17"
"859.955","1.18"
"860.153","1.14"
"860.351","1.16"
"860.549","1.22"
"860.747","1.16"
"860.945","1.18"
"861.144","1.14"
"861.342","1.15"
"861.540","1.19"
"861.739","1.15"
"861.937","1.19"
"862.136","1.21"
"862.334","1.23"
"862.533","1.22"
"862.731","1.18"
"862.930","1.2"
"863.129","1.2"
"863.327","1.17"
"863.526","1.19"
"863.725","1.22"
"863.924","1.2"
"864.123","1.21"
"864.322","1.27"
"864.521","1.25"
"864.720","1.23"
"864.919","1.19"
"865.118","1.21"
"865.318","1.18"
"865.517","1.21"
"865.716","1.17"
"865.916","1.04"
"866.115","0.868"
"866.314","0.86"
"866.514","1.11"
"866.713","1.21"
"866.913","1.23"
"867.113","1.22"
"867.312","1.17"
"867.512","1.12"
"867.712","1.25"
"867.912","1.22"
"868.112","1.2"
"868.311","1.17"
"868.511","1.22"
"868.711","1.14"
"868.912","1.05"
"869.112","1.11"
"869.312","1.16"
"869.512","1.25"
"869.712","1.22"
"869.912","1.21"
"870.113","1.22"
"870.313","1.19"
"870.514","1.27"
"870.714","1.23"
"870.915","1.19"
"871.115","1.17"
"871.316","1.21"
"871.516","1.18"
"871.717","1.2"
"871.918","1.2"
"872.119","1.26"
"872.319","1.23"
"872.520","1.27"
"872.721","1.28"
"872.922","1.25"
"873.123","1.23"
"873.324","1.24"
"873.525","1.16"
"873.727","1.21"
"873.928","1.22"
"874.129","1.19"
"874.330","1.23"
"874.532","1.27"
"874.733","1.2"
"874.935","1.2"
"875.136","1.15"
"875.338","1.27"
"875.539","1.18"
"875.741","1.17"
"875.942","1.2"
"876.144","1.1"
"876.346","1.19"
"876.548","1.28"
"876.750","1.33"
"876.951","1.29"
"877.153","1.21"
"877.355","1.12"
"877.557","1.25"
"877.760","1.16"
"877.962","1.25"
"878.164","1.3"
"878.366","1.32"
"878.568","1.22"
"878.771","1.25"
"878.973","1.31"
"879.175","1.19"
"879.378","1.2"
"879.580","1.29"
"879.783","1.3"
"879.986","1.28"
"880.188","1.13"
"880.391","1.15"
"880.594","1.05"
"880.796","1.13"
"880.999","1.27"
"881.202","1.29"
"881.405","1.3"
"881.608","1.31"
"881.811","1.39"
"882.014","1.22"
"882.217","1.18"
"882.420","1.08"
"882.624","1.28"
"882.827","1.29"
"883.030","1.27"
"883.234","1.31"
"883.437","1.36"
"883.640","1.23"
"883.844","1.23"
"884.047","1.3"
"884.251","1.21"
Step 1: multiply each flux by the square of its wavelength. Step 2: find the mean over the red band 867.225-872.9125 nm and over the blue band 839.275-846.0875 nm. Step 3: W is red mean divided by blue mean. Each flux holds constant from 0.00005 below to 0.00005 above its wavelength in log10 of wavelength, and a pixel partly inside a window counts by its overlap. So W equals 1.09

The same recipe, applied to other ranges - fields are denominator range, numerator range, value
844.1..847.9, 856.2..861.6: 1.06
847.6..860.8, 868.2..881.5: 1.12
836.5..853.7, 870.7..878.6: 1.13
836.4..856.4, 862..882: 1.11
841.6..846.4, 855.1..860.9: 1.05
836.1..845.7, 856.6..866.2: 1.03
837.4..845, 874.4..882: 1.13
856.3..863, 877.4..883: 1.10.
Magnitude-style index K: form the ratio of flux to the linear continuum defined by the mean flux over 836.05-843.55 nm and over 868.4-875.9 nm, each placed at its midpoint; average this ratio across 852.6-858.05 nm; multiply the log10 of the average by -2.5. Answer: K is 0.07 mag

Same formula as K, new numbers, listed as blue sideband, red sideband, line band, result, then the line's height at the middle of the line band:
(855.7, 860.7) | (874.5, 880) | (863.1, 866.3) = 0.02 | 1.19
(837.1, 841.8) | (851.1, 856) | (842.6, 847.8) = 0.03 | 1.17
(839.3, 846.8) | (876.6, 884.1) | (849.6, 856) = 0.08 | 1.19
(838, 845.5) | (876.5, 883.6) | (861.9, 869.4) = 0.05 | 1.22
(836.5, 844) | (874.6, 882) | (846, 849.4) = 0.05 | 1.2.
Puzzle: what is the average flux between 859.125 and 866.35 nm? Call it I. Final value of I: 1.17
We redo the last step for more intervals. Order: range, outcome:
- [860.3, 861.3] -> 1.17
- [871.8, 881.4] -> 1.22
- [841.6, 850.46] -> 1.14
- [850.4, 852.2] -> 1.1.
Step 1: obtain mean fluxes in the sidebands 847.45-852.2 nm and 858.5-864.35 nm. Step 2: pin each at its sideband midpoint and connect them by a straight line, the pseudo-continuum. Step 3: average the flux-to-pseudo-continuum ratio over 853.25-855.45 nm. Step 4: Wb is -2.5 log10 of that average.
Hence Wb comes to 0.06 mag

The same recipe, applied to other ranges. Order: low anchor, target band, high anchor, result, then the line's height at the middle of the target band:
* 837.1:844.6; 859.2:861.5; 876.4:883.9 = 0.05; 1.22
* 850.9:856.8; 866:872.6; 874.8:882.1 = 0.01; 1.19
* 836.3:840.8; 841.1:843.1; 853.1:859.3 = 0.03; 1.21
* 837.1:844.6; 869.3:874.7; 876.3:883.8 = 0.01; 1.23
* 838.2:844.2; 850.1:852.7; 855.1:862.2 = 0.07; 1.18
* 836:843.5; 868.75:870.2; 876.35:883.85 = 0.06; 1.23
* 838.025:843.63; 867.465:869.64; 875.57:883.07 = 0.04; 1.22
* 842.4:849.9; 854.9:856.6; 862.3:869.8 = -0.02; 1.15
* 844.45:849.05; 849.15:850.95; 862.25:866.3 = 0.06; 1.15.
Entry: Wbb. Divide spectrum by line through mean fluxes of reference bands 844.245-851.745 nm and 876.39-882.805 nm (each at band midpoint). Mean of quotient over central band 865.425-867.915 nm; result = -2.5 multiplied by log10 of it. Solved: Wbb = 0.06 mag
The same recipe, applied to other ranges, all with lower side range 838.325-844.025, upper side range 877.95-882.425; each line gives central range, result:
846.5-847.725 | 0.09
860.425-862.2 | 0.04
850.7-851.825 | 0.11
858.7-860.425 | 0.04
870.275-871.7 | 0.02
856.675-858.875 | 0.04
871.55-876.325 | 0.02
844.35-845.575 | 0.01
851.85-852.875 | 0.06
